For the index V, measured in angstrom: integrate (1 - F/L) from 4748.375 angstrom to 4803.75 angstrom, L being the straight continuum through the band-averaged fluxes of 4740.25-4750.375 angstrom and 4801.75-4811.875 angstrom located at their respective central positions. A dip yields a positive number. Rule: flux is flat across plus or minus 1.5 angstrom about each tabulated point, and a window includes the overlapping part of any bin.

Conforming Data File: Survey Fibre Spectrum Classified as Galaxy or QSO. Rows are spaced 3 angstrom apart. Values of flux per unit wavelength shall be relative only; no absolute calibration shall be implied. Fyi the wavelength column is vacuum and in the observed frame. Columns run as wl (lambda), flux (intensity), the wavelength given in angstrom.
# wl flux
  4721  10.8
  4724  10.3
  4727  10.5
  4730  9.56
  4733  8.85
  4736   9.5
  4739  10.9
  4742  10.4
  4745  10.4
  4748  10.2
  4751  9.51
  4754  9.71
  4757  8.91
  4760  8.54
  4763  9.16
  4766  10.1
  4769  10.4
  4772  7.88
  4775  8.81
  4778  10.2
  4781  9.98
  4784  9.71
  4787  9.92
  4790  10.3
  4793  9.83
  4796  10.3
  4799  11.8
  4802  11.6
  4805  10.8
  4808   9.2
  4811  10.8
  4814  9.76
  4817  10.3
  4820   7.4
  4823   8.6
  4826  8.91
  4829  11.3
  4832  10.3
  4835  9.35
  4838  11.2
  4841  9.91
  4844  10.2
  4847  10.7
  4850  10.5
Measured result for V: 2.91 angstrom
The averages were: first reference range 10.3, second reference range 10.5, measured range 9.83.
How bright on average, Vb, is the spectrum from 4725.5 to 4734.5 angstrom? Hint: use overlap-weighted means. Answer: 9.64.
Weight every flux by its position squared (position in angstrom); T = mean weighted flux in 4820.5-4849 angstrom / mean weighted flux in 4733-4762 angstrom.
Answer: 1.1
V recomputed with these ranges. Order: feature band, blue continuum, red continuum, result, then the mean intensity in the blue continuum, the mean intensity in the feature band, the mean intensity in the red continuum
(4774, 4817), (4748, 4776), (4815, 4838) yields -3.6 angstrom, 9.28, 10.2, 9.57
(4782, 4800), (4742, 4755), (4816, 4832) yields -1.1 angstrom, 10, 10.3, 9.36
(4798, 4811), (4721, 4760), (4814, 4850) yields -1.2 angstrom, 9.88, 10.8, 9.86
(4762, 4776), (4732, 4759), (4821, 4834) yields 0.7 angstrom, 9.81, 9.29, 9.67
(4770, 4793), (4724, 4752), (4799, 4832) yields 0.9 angstrom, 10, 9.58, 9.97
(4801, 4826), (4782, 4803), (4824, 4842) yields 1.4 angstrom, 10.5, 9.72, 10.1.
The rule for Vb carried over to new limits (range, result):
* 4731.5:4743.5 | 9.91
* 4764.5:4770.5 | 10.2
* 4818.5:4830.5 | 9.05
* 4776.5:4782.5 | 10.1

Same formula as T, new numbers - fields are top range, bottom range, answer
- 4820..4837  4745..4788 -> 1.03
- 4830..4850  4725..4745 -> 1.08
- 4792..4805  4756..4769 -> 1.19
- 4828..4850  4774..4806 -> 1.03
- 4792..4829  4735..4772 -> 1.05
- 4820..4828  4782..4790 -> 0.89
